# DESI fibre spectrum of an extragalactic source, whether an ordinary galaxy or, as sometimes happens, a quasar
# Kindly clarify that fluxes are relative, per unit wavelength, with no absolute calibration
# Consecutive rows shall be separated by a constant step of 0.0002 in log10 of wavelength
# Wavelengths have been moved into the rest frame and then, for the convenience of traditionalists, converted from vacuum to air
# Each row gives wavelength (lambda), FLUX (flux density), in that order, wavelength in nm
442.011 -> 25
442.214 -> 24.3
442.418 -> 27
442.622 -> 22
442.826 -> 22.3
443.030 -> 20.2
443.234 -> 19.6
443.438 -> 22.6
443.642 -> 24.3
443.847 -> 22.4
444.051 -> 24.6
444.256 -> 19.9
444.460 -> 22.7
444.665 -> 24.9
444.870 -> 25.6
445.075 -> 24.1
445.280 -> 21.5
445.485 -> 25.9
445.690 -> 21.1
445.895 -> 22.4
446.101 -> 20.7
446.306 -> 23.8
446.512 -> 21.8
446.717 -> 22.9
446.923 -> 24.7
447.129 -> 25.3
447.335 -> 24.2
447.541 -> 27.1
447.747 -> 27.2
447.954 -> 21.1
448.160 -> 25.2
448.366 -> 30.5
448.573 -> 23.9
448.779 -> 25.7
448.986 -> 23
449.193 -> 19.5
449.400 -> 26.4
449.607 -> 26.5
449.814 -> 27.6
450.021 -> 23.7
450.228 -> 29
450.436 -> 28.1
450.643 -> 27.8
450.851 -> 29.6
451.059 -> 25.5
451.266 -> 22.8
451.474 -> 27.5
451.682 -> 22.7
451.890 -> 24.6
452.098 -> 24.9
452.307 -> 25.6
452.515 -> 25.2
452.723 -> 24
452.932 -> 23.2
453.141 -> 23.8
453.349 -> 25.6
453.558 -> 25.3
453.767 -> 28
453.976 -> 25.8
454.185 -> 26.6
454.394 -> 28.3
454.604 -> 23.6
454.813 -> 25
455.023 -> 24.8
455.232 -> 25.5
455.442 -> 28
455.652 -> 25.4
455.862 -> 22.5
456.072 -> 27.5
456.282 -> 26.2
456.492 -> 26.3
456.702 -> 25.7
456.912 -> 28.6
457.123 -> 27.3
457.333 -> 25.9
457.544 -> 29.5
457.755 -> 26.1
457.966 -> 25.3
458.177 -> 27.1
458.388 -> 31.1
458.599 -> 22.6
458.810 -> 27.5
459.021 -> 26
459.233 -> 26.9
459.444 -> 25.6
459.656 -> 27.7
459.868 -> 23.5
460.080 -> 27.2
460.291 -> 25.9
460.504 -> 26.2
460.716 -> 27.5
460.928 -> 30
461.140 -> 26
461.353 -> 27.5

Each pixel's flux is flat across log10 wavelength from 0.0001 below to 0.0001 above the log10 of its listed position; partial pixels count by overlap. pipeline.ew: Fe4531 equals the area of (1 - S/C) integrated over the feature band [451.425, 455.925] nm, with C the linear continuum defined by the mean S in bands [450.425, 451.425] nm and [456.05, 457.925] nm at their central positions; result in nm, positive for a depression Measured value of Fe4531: 0.26 nm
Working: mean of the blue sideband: 26.7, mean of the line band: 25.3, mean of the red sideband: 26.9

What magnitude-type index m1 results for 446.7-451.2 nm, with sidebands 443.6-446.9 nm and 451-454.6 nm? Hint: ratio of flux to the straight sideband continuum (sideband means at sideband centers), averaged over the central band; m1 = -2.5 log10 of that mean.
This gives -0.07 mag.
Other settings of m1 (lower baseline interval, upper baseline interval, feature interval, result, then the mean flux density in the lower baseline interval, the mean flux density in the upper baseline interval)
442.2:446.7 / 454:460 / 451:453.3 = 0.02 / 22.9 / 26.3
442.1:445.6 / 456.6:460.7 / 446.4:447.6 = -0.01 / 23.2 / 26.6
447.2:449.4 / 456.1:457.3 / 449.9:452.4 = -0.02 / 24.8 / 26.8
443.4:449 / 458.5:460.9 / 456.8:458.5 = -0.07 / 23.9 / 26.2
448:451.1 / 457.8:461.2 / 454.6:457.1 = 0.02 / 26.1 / 26.6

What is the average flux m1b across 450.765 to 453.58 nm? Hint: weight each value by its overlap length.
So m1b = 25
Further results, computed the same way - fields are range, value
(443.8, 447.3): 23.2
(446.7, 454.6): 25.5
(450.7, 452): 25.5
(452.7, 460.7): 26.1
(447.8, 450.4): 25.3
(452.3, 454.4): 25.5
